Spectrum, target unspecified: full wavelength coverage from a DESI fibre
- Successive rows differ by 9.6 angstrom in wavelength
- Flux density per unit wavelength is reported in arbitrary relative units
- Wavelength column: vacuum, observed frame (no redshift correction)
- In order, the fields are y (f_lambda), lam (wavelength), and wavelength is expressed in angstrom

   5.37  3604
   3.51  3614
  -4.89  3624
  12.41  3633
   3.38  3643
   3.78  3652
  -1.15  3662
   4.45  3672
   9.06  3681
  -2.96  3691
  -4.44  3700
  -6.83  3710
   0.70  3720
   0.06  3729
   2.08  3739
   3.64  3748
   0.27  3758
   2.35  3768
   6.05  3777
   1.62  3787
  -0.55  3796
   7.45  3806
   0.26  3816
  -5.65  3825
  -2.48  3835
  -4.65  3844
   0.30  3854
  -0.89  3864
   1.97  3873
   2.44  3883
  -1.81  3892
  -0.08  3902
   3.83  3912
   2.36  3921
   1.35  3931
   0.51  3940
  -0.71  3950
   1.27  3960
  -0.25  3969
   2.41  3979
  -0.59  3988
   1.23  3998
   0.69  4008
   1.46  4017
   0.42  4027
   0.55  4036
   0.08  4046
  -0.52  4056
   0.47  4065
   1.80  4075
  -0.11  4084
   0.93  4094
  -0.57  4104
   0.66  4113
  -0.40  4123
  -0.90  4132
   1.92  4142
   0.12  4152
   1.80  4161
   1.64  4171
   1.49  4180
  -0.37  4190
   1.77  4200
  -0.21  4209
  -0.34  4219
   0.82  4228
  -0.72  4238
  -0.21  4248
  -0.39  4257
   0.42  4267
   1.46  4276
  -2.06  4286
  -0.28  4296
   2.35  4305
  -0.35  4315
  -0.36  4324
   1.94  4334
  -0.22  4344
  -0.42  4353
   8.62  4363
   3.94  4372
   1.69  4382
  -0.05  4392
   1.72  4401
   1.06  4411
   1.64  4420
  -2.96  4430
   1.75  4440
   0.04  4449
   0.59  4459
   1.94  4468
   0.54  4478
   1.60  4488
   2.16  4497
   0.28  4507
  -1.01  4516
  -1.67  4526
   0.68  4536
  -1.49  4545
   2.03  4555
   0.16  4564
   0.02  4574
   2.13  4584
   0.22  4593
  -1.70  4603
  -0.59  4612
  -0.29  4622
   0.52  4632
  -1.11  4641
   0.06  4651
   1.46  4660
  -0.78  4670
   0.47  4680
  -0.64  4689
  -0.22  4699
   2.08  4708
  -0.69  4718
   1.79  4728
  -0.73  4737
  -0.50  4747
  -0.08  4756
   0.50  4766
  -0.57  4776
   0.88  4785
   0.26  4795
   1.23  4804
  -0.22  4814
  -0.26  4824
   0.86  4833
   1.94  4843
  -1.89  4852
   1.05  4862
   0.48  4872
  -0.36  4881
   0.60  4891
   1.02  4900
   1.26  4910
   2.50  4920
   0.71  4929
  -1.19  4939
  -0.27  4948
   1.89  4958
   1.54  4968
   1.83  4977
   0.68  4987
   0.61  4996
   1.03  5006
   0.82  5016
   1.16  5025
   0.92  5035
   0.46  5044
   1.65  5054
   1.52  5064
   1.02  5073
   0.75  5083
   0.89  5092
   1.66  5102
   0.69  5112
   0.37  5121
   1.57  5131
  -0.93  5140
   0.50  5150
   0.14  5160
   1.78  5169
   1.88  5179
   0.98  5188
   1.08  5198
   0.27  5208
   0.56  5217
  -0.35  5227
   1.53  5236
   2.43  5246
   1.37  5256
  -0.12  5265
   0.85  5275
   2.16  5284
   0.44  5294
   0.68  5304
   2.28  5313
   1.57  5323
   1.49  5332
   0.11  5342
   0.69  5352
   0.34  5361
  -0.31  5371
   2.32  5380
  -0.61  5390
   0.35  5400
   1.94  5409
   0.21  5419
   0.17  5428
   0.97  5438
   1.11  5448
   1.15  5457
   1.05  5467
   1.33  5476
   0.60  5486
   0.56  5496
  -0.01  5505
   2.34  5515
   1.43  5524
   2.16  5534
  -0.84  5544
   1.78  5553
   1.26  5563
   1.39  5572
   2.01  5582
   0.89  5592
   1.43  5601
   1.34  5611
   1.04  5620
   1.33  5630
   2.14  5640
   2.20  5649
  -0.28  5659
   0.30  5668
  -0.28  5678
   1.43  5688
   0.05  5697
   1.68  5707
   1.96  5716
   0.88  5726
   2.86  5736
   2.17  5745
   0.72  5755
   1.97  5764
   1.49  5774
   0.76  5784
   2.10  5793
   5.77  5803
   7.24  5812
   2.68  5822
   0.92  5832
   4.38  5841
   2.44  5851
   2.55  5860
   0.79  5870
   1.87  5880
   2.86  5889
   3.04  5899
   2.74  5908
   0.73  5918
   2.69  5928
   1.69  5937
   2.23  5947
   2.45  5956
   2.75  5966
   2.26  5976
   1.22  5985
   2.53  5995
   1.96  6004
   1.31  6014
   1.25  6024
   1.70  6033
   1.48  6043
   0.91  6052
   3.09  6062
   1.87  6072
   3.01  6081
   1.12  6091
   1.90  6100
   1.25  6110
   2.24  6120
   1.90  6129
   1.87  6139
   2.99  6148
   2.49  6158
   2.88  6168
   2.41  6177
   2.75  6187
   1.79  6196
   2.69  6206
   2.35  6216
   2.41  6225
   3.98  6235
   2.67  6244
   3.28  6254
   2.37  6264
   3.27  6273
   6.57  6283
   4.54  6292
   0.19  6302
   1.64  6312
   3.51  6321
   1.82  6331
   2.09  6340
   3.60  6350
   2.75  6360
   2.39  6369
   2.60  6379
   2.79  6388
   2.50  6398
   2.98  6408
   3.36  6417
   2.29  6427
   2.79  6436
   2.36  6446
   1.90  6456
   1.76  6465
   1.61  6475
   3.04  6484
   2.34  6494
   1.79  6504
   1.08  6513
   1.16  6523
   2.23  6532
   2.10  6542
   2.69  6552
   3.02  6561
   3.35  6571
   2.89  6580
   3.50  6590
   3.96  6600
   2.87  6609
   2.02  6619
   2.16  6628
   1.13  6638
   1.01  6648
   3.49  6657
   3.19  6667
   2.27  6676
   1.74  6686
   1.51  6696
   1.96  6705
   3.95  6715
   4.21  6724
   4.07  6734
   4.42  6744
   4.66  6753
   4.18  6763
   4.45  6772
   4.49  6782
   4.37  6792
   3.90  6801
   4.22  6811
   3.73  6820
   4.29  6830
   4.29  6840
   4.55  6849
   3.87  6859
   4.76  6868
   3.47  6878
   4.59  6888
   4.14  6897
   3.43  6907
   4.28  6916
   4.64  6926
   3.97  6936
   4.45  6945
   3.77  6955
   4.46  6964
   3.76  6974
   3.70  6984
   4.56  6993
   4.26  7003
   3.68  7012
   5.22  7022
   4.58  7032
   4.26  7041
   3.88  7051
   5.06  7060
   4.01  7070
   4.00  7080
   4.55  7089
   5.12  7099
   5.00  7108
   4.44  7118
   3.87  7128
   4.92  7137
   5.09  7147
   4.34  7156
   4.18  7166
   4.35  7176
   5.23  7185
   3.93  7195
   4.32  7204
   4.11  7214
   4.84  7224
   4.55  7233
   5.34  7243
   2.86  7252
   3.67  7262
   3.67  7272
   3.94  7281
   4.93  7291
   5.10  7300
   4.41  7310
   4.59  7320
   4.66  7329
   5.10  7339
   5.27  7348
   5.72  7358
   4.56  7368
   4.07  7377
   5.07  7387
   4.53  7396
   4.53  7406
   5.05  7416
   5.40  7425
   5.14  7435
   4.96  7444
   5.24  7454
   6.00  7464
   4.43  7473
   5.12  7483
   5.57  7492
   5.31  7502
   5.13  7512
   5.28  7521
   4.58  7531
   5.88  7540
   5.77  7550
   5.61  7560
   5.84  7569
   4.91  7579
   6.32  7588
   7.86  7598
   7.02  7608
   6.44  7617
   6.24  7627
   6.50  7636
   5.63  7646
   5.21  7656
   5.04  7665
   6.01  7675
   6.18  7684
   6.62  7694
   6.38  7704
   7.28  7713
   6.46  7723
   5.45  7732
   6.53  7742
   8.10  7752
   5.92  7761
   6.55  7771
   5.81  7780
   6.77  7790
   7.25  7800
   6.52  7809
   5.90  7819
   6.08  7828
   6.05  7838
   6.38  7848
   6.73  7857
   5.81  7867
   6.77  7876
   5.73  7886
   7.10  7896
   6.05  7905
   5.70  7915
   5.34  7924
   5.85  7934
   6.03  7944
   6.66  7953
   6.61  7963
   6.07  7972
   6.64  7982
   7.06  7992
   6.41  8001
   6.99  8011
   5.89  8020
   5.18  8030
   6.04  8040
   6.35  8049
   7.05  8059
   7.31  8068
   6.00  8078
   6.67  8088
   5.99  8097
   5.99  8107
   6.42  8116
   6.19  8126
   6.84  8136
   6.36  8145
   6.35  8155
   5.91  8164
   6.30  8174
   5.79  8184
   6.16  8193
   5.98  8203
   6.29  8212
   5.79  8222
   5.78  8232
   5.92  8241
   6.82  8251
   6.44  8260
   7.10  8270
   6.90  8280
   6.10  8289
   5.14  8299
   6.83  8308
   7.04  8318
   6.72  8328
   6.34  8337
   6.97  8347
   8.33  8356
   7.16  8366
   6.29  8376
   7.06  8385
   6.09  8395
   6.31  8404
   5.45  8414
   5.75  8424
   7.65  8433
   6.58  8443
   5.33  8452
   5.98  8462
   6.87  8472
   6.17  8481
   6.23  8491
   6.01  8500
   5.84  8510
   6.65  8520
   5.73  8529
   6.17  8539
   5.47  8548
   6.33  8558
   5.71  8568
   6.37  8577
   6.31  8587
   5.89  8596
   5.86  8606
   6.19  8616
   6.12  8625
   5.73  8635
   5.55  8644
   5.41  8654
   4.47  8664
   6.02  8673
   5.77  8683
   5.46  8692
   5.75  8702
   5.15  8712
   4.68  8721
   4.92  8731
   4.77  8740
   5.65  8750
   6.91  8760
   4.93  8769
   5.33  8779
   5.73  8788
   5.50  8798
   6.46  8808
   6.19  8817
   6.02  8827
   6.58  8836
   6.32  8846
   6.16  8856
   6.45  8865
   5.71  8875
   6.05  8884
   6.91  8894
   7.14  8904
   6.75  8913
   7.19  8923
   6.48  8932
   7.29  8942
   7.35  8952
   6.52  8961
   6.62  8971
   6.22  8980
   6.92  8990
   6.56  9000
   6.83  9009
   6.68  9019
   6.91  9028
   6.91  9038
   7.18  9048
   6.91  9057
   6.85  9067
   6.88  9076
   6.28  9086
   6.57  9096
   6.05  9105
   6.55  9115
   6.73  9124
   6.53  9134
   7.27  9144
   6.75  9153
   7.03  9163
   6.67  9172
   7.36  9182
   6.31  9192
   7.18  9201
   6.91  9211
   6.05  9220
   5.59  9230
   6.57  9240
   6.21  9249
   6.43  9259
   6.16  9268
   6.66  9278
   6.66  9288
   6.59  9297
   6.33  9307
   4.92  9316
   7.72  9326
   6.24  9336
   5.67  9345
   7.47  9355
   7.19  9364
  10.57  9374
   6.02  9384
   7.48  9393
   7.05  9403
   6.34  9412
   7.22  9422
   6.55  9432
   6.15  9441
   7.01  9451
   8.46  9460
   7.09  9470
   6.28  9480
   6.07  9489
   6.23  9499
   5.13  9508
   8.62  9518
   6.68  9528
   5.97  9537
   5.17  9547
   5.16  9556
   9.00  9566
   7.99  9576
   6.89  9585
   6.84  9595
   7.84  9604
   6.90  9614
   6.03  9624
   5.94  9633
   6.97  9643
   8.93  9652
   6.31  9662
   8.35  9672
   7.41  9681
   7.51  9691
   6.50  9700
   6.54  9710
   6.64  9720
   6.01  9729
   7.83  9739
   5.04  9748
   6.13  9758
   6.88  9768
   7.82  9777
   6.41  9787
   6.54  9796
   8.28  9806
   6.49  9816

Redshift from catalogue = 0.69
